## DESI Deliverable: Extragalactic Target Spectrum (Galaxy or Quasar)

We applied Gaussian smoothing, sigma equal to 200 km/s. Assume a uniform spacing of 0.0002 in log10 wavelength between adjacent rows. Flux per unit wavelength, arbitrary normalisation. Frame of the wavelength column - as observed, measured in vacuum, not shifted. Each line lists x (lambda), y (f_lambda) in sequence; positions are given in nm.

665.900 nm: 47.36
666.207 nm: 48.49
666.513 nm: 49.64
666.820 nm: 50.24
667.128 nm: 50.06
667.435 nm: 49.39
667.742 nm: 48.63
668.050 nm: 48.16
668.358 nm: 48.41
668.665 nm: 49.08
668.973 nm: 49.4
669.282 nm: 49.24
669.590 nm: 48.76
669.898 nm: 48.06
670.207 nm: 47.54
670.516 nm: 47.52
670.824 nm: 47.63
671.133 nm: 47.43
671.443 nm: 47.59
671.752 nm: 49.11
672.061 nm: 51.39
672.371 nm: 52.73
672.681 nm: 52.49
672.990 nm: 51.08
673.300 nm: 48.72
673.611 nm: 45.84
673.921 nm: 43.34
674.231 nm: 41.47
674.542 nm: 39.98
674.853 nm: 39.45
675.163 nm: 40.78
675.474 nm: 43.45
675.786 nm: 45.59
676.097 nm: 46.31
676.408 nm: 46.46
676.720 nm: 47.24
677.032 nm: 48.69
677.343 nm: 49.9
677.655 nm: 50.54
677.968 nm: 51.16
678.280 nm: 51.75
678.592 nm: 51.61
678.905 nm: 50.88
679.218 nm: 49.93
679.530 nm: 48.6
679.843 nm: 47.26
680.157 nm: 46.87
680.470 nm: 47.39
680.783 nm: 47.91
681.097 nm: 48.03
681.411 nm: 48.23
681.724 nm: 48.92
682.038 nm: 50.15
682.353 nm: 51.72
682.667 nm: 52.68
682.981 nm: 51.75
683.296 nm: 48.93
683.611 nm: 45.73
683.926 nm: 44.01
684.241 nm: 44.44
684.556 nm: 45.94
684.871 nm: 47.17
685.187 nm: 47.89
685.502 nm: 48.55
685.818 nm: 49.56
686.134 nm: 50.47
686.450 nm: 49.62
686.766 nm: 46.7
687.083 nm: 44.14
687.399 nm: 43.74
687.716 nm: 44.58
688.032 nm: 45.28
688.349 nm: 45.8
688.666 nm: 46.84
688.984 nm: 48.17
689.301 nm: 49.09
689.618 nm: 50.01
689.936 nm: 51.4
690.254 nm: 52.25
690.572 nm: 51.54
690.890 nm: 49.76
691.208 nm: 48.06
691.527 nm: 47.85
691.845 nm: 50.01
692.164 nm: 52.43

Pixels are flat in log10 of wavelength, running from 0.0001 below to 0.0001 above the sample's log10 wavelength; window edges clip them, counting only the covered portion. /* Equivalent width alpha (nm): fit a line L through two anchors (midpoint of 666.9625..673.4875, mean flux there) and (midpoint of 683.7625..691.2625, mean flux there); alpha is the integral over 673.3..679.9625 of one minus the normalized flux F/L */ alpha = 0.26 nm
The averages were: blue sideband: 49.1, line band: 46.7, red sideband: 47.7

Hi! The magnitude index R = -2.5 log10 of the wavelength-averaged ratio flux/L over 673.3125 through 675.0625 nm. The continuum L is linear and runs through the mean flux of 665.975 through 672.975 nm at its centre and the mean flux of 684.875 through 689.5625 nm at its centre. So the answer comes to 0.146 mag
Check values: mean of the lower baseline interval 49.2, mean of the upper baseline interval 47.2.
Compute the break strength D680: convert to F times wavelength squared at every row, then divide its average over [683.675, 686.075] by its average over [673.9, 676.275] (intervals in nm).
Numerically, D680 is 1.13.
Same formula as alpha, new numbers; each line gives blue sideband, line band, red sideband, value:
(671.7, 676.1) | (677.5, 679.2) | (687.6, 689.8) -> -0.172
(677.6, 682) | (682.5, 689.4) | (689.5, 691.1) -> 0.398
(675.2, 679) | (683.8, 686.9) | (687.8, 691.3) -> 0.077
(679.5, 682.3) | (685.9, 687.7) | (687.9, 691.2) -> 0.070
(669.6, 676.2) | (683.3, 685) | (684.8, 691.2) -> 0.071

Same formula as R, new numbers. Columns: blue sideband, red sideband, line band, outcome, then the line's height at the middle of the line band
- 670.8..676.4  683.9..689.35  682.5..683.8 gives -0.07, 46.7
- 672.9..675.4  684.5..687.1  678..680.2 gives -0.10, 45.5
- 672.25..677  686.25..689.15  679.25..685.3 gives -0.05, 46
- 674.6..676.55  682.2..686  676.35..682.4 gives -0.08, 45.6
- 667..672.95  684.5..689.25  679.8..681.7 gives 0.00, 47.8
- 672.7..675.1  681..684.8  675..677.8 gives -0.02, 45.7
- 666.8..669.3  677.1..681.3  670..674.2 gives 0.02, 49.2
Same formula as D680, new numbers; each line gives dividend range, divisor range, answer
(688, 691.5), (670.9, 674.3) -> 1.06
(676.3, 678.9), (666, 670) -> 1.04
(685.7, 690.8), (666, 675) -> 1.06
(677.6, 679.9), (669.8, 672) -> 1.07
